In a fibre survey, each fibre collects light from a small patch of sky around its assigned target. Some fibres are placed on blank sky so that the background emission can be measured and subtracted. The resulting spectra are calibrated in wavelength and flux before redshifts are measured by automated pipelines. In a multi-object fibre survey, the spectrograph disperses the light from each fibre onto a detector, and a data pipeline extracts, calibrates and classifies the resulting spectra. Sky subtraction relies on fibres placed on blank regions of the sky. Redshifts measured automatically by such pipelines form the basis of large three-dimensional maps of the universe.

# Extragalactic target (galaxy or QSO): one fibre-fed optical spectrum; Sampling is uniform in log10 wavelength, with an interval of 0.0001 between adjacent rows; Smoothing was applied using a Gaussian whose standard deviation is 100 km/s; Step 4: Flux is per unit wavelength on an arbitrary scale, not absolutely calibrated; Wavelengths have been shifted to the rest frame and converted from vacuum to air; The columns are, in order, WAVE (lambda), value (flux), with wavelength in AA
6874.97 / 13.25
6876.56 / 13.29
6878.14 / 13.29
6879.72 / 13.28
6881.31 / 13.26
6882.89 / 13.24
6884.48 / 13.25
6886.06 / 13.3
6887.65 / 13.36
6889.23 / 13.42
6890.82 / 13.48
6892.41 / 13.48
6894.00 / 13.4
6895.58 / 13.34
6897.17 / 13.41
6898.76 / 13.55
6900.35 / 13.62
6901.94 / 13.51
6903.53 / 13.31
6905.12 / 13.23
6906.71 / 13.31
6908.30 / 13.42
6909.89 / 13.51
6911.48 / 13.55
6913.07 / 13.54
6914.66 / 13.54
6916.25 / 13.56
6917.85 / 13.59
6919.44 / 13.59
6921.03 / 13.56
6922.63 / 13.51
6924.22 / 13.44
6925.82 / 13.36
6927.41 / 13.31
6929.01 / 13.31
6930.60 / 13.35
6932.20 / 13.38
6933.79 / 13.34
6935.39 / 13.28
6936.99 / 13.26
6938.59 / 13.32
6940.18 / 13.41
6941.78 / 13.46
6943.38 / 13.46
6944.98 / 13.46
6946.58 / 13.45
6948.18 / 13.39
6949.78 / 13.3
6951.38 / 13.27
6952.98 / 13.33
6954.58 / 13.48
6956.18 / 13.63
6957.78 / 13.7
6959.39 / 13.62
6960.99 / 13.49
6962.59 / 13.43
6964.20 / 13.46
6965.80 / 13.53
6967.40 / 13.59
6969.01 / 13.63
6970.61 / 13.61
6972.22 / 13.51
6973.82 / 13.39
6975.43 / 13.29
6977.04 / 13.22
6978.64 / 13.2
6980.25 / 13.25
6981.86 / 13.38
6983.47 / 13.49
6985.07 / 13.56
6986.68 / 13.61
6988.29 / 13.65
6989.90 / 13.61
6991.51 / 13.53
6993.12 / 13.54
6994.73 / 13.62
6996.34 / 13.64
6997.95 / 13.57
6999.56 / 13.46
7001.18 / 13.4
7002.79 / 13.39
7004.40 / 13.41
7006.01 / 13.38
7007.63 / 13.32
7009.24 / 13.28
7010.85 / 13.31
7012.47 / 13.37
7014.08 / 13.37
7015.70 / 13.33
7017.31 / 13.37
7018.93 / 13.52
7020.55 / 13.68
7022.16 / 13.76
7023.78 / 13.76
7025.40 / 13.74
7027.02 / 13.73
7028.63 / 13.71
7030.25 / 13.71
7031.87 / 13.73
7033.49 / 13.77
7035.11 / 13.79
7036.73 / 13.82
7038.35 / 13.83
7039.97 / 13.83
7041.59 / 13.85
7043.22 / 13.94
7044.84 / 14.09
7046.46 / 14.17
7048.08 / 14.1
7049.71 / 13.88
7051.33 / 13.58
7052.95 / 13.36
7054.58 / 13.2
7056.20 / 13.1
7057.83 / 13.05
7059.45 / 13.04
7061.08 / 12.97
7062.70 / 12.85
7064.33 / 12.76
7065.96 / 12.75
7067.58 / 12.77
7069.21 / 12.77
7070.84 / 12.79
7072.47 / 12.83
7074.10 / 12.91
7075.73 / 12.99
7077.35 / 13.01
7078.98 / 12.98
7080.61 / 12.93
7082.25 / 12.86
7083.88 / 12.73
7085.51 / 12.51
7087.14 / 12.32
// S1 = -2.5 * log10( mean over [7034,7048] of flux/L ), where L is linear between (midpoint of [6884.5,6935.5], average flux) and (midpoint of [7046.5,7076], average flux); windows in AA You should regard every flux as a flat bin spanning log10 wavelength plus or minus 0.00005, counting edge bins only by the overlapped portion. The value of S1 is -0.06 mag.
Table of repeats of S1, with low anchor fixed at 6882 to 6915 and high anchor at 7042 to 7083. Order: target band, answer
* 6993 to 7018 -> -0.01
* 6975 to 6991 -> -0.01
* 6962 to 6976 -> -0.01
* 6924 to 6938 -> 0.00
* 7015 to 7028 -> -0.03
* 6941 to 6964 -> -0.01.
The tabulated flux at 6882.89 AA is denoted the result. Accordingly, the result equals 13.24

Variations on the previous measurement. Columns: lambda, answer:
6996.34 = 13.64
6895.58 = 13.34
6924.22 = 13.44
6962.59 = 13.43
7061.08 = 12.97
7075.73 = 12.99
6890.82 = 13.48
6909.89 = 13.51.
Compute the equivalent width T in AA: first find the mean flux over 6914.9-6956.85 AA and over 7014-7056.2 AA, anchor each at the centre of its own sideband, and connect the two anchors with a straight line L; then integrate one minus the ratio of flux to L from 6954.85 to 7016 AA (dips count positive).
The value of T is 0.4 AA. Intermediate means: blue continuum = 13.4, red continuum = 13.7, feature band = 13.5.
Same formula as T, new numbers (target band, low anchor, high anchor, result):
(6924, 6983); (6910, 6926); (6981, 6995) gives 0.6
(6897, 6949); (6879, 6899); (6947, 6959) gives -0.1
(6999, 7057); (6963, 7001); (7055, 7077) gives -2.0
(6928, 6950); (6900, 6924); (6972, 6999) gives 0.2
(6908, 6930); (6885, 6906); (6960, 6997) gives -0.1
